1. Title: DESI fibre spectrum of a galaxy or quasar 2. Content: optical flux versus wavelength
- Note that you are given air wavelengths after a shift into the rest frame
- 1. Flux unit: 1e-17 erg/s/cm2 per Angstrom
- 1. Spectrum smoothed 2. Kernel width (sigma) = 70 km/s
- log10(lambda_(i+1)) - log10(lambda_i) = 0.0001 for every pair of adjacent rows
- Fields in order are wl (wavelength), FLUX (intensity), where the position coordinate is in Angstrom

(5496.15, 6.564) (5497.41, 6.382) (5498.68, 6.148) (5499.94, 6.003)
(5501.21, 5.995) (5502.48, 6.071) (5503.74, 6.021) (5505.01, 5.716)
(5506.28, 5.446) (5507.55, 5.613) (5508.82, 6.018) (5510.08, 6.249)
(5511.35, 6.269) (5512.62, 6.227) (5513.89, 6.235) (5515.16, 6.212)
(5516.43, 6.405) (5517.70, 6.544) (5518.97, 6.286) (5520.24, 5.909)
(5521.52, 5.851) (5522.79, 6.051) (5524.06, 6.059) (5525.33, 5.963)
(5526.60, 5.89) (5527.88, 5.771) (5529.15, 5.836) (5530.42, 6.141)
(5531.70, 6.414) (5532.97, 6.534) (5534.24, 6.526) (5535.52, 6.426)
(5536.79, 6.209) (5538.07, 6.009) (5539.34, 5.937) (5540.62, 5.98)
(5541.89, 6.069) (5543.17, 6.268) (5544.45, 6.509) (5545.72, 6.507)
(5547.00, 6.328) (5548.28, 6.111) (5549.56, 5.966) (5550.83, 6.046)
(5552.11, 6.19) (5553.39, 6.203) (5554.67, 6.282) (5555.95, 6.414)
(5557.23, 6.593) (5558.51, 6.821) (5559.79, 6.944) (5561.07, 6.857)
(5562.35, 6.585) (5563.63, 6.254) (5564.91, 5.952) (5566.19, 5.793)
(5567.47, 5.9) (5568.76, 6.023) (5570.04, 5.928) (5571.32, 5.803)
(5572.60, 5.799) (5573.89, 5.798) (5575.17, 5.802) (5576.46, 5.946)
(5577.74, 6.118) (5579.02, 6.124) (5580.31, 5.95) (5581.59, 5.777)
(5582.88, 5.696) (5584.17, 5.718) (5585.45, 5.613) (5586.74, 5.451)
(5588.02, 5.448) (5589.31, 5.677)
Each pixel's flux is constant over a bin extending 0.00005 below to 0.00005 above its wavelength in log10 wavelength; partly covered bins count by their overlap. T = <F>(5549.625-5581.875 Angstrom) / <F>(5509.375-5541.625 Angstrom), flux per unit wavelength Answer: 1.00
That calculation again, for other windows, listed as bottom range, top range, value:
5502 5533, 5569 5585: 0.97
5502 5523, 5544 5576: 1.02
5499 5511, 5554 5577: 1.05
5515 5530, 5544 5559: 1.04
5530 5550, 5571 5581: 0.95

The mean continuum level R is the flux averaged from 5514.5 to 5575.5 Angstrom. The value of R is 6.18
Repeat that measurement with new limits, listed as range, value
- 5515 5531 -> 6.07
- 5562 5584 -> 5.94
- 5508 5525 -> 6.17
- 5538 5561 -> 6.31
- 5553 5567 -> 6.43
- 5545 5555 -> 6.21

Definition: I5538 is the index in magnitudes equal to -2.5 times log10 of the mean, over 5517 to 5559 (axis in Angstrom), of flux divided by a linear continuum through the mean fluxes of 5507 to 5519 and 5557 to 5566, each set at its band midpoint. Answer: 0.03 mag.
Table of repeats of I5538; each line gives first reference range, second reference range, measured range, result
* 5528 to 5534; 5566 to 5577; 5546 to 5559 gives -0.05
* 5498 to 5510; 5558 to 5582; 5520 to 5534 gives -0.01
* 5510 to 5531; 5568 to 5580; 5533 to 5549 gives -0.04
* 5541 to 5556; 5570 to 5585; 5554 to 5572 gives -0.04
